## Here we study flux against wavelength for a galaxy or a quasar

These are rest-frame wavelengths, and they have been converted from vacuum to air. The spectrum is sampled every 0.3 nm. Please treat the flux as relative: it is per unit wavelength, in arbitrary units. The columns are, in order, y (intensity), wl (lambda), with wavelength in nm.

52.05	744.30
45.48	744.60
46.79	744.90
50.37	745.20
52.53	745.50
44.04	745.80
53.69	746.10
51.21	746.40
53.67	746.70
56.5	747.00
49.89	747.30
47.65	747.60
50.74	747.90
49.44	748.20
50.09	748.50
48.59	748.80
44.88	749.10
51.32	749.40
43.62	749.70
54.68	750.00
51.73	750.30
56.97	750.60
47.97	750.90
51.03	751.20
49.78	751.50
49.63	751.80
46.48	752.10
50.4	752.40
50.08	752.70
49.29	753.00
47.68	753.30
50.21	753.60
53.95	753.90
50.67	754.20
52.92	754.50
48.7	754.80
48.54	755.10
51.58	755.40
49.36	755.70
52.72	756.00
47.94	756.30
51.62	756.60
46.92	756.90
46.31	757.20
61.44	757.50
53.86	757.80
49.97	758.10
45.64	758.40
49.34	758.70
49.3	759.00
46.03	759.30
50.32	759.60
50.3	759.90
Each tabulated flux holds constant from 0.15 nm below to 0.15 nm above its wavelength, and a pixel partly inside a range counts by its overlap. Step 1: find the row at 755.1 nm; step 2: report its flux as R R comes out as 48.54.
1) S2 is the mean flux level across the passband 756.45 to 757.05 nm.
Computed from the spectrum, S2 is 49.3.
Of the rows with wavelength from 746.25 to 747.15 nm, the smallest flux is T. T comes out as 51.21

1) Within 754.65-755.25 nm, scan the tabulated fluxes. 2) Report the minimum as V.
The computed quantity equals 48.54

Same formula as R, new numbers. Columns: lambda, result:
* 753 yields 49.29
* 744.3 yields 52.05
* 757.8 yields 53.86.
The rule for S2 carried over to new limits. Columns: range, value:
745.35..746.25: 50.1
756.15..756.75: 49.8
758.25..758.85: 47.5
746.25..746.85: 52.4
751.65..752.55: 48.8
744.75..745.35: 48.6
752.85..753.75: 49.1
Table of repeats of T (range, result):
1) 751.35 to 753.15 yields 46.48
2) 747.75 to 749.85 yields 43.62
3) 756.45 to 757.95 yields 46.31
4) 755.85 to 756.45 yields 47.94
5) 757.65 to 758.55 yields 45.64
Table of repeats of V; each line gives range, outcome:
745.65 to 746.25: 44.04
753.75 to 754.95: 48.7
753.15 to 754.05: 47.68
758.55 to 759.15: 49.3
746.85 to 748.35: 47.65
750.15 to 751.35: 47.97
